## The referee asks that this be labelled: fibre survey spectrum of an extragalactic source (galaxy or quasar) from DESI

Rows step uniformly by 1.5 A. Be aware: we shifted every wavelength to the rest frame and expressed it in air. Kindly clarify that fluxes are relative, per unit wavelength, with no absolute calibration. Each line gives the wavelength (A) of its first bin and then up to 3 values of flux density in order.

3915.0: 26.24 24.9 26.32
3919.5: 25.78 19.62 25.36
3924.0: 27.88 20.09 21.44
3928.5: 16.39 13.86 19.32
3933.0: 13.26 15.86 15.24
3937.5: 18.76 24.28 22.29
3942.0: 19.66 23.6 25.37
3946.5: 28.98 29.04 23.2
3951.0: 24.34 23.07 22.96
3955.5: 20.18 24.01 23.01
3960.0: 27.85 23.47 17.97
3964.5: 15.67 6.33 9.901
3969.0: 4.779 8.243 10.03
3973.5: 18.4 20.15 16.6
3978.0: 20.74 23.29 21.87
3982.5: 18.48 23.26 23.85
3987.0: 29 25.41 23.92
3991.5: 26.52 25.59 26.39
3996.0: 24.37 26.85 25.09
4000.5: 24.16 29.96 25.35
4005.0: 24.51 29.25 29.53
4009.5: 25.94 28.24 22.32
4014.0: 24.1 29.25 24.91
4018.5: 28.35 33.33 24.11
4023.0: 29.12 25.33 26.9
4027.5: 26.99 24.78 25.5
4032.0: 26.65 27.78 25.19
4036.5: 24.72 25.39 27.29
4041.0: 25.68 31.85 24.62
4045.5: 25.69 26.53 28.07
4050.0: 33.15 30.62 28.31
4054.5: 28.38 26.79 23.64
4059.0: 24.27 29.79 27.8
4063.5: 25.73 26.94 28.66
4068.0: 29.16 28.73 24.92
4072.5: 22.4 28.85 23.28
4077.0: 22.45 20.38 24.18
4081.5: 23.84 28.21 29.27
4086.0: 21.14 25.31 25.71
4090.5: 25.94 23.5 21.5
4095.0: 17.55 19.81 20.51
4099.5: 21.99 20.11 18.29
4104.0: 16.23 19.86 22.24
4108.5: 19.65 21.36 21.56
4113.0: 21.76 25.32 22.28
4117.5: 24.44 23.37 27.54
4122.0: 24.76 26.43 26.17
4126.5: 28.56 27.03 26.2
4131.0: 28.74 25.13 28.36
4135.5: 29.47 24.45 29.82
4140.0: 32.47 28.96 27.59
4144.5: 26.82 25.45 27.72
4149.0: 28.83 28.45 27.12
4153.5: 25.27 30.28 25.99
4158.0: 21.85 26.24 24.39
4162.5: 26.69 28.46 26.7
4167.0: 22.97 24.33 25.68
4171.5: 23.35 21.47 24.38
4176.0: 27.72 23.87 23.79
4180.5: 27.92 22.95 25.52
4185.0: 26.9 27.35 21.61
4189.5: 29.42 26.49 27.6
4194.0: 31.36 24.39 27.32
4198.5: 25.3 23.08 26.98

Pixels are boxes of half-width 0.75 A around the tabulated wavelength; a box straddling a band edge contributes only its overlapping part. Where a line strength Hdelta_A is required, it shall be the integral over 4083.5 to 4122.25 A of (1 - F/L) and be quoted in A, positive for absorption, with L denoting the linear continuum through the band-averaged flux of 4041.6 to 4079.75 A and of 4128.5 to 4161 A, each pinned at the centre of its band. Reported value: 6.7 A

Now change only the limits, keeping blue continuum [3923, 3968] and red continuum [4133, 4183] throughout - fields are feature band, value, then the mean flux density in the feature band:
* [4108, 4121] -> 1.1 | 23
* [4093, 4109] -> 3.3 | 19.8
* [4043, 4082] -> -4.4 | 26.5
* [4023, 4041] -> -2.5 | 26.2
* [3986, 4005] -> -3.4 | 26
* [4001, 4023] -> -4.6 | 27.1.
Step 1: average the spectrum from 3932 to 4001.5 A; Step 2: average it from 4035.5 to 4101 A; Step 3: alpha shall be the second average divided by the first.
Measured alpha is 1.22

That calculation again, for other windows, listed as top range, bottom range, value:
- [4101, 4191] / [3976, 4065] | 0.97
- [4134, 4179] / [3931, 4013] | 1.21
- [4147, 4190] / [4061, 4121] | 1.09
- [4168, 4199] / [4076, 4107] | 1.15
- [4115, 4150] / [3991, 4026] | 1.01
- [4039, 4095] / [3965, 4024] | 1.15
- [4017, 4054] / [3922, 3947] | 1.33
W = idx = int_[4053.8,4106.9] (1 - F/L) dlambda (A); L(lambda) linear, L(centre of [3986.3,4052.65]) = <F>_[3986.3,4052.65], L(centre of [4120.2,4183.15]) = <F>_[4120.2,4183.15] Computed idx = 5.0 A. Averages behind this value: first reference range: 26.8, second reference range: 26.4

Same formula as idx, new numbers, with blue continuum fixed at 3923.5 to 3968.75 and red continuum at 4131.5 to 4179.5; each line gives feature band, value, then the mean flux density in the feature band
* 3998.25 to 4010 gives -2.5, 26.7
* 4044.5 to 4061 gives -3.0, 27.7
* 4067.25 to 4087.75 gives -0.9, 25.1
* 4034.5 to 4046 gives -1.6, 26.3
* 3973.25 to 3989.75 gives -0.5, 22.1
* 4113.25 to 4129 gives 0.0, 25.5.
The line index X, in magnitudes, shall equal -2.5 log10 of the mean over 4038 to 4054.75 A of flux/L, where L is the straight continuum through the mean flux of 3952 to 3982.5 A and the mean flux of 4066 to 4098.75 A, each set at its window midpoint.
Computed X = -0.250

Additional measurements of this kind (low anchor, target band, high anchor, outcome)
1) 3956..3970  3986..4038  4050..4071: -0.19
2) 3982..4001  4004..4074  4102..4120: -0.15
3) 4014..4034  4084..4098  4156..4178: 0.13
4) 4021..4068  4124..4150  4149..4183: -0.08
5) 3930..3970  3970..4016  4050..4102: -0.09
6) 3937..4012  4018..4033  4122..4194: -0.16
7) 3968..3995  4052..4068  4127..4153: -0.14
